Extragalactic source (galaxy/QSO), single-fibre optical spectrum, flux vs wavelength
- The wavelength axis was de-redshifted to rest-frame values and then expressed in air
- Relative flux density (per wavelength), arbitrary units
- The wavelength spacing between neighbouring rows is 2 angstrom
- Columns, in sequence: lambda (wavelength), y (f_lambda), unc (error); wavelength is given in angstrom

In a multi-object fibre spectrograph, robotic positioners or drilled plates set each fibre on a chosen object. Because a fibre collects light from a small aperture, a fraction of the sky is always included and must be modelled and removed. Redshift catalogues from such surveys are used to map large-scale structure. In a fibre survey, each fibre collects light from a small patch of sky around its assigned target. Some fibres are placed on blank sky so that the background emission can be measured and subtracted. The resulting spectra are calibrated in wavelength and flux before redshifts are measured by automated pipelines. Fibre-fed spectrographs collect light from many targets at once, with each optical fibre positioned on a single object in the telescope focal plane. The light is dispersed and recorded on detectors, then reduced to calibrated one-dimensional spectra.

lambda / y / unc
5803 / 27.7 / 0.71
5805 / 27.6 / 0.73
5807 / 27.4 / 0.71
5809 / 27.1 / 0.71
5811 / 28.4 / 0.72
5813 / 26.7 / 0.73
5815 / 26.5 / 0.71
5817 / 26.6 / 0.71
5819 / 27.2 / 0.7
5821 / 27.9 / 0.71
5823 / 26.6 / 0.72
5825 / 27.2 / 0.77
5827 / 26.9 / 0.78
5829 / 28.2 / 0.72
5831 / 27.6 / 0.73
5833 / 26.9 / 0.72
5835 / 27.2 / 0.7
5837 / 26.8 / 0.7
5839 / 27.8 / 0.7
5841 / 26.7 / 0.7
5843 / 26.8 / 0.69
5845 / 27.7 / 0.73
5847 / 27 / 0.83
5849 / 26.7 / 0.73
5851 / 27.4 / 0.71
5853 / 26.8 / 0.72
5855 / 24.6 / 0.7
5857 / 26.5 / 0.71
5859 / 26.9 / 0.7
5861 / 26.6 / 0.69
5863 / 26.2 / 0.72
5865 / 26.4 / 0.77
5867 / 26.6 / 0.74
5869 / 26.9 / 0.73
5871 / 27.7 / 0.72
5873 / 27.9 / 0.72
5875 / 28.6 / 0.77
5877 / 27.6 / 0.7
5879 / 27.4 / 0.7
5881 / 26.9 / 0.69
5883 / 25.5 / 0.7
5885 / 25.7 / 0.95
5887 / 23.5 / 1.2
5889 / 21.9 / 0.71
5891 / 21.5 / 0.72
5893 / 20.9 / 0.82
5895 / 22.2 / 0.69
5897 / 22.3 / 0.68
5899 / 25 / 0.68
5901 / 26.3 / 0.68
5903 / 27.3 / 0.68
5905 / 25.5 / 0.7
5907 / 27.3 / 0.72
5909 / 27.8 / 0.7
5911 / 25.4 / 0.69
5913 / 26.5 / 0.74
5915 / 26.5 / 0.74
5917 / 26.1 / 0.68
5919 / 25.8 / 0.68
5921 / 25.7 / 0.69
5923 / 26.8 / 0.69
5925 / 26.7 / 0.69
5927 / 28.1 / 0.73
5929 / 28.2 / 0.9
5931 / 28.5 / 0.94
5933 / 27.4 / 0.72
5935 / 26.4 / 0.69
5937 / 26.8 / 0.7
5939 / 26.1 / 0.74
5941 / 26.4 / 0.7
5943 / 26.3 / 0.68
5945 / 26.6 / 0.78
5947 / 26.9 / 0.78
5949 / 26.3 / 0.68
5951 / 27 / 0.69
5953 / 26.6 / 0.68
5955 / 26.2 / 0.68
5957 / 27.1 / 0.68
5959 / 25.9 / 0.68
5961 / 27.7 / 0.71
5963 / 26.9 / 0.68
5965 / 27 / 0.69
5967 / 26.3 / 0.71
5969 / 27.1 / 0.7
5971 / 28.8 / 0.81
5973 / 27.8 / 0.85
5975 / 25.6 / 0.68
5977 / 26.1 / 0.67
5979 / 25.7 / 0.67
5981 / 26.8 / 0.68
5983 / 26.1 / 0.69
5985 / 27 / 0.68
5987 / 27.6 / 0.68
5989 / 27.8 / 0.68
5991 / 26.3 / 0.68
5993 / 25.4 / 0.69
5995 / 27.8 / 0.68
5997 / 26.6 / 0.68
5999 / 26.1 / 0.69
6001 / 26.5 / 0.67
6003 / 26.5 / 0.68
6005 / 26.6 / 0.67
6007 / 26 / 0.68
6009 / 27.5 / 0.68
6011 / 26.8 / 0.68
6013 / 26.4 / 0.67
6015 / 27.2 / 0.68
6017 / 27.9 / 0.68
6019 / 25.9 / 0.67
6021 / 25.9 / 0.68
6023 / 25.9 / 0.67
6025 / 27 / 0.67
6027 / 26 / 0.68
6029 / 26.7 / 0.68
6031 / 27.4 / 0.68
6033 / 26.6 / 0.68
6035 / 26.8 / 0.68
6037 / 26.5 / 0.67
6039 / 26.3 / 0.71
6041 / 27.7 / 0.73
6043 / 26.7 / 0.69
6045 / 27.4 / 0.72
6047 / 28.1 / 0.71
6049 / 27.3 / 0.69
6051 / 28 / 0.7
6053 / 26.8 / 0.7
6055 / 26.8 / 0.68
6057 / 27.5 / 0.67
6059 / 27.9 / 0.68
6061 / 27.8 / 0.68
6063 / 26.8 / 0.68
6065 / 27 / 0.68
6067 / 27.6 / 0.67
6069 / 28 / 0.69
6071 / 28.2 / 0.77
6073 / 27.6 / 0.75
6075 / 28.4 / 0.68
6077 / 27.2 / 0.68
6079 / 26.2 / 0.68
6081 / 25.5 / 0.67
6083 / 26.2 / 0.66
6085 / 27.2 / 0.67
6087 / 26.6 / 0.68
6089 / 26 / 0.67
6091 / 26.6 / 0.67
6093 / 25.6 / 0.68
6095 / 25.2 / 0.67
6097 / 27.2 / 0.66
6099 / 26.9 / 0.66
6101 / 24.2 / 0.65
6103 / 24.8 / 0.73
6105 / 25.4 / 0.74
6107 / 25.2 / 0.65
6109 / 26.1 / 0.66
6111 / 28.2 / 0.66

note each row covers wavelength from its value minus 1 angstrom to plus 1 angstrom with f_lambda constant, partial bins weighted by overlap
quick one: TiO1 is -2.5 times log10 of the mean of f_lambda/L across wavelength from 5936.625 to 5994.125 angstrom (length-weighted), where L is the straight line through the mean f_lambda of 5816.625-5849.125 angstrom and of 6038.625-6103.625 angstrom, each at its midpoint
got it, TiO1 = 0.01 mag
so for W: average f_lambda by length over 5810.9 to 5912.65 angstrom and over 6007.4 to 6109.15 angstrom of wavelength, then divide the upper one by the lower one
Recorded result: 1.02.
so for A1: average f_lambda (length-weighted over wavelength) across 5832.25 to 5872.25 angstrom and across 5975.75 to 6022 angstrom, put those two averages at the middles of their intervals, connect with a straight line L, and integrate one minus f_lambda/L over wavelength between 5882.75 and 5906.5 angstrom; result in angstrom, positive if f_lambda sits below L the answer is 2.5 angstrom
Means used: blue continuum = 26.8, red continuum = 26.6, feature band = 24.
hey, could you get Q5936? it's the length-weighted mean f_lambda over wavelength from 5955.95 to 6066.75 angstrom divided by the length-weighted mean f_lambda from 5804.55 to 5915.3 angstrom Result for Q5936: 1.02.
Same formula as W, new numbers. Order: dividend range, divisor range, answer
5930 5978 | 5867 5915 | 1.05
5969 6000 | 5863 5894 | 1.04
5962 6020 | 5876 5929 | 1.05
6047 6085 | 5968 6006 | 1.02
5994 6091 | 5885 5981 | 1.03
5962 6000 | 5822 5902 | 1.02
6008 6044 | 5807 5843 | 0.98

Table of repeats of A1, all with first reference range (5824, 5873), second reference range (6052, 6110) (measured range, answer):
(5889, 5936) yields 1.9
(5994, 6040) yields 0.1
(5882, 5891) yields 1.0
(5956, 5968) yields 0.0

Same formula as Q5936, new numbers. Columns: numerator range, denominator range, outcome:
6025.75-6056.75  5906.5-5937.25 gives 1.01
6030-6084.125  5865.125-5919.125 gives 1.06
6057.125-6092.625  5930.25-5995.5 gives 1.01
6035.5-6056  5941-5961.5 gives 1.02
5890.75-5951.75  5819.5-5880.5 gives 0.96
